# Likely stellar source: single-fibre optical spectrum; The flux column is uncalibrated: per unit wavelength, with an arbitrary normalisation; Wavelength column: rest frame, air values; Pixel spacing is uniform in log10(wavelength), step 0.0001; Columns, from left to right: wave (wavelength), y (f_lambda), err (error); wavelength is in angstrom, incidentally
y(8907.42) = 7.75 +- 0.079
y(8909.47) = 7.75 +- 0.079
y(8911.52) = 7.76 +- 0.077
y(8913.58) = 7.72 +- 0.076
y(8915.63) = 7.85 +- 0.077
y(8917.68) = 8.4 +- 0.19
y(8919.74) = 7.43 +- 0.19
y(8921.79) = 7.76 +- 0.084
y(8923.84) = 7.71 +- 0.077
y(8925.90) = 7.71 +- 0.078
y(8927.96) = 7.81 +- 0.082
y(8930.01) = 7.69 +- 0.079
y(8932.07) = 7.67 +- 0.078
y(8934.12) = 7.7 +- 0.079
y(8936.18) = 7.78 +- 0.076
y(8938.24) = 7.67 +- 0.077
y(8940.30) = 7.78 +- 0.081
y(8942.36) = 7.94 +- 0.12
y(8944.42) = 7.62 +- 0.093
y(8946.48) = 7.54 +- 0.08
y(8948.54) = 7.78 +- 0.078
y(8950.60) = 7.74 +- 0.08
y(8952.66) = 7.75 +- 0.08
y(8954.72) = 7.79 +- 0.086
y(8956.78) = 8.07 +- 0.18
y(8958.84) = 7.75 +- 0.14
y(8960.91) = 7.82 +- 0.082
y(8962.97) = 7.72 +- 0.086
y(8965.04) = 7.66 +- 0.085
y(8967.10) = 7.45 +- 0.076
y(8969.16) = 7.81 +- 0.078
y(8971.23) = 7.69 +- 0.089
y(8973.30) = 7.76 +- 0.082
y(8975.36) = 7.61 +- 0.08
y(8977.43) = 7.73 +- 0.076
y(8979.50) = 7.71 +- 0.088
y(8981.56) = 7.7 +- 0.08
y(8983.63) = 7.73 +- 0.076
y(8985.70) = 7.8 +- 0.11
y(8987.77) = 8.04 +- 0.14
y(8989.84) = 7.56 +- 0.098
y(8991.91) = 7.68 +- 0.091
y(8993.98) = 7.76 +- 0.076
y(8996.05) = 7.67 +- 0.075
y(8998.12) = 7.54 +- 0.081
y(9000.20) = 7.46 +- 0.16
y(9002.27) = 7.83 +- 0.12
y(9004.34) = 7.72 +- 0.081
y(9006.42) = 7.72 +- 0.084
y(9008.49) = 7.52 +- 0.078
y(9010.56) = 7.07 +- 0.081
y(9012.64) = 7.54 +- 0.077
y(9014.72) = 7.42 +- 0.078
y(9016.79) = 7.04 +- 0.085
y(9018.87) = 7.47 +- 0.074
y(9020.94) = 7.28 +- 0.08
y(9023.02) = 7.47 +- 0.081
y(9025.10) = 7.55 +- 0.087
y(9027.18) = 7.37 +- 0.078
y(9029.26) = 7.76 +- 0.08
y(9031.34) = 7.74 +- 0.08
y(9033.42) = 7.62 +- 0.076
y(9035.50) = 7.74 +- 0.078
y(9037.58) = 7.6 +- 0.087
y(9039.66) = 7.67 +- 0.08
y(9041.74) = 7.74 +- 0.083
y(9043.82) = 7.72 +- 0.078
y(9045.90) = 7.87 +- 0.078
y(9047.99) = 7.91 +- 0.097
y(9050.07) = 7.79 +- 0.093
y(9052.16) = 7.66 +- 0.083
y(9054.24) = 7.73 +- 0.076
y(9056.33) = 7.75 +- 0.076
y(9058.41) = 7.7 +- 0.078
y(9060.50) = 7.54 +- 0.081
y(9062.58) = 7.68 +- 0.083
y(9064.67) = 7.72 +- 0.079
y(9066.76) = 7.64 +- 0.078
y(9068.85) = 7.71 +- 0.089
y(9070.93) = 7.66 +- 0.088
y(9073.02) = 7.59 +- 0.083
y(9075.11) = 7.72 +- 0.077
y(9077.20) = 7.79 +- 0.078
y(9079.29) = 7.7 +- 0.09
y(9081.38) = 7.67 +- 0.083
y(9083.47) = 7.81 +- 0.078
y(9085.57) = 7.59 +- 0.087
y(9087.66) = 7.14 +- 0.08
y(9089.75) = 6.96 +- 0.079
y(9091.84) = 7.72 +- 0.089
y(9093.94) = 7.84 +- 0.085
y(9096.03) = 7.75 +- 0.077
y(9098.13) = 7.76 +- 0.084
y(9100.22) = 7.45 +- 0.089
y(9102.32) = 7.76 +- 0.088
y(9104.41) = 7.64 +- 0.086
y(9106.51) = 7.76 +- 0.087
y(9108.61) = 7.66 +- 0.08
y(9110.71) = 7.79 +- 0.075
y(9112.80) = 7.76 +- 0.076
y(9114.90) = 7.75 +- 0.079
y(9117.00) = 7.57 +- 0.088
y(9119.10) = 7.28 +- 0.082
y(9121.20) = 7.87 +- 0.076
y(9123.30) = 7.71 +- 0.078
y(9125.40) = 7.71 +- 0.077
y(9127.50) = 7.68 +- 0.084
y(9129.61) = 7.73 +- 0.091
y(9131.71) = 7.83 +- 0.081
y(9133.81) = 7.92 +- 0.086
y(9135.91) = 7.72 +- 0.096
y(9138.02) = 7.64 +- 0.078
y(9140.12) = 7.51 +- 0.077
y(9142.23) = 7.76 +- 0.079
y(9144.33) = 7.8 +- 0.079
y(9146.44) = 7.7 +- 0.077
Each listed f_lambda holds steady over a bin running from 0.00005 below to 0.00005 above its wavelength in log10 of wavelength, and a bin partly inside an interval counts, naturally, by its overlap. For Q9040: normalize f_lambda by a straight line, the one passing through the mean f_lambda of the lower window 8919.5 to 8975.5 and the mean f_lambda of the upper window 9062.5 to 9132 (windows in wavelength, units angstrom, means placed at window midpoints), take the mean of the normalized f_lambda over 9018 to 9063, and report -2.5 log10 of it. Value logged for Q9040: 0.004 mag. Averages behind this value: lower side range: 7.73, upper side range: 7.66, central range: 7.65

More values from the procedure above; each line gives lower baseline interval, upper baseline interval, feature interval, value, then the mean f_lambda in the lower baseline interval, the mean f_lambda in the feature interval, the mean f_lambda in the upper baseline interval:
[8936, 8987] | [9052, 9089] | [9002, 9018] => 0.034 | 7.74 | 7.46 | 7.65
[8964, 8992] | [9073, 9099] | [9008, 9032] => 0.035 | 7.71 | 7.43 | 7.62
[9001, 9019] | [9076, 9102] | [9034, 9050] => -0.031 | 7.48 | 7.75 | 7.6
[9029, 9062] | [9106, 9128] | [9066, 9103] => 0.011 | 7.72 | 7.62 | 7.68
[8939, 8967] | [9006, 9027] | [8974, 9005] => -0.022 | 7.75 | 7.7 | 7.4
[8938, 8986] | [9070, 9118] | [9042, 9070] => -0.008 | 7.73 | 7.73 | 7.64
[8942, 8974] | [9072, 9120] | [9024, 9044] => 0.004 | 7.74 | 7.65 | 7.63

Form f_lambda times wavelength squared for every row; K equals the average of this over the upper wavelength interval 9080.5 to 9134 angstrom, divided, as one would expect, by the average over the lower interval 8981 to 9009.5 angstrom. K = 1.02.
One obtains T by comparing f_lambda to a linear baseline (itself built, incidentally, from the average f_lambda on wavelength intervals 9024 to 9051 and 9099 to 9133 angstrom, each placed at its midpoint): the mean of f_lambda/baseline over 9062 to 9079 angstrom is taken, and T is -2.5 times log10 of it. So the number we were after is 0.00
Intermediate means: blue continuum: 7.7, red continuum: 7.69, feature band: 7.69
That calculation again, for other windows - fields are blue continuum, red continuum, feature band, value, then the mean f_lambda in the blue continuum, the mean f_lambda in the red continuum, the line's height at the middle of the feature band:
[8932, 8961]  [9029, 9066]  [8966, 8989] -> 0.00 mag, 7.76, 7.72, 7.75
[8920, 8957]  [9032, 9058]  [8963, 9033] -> 0.02 mag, 7.74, 7.73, 7.74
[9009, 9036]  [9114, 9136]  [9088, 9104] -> 0.01 mag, 7.46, 7.71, 7.64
